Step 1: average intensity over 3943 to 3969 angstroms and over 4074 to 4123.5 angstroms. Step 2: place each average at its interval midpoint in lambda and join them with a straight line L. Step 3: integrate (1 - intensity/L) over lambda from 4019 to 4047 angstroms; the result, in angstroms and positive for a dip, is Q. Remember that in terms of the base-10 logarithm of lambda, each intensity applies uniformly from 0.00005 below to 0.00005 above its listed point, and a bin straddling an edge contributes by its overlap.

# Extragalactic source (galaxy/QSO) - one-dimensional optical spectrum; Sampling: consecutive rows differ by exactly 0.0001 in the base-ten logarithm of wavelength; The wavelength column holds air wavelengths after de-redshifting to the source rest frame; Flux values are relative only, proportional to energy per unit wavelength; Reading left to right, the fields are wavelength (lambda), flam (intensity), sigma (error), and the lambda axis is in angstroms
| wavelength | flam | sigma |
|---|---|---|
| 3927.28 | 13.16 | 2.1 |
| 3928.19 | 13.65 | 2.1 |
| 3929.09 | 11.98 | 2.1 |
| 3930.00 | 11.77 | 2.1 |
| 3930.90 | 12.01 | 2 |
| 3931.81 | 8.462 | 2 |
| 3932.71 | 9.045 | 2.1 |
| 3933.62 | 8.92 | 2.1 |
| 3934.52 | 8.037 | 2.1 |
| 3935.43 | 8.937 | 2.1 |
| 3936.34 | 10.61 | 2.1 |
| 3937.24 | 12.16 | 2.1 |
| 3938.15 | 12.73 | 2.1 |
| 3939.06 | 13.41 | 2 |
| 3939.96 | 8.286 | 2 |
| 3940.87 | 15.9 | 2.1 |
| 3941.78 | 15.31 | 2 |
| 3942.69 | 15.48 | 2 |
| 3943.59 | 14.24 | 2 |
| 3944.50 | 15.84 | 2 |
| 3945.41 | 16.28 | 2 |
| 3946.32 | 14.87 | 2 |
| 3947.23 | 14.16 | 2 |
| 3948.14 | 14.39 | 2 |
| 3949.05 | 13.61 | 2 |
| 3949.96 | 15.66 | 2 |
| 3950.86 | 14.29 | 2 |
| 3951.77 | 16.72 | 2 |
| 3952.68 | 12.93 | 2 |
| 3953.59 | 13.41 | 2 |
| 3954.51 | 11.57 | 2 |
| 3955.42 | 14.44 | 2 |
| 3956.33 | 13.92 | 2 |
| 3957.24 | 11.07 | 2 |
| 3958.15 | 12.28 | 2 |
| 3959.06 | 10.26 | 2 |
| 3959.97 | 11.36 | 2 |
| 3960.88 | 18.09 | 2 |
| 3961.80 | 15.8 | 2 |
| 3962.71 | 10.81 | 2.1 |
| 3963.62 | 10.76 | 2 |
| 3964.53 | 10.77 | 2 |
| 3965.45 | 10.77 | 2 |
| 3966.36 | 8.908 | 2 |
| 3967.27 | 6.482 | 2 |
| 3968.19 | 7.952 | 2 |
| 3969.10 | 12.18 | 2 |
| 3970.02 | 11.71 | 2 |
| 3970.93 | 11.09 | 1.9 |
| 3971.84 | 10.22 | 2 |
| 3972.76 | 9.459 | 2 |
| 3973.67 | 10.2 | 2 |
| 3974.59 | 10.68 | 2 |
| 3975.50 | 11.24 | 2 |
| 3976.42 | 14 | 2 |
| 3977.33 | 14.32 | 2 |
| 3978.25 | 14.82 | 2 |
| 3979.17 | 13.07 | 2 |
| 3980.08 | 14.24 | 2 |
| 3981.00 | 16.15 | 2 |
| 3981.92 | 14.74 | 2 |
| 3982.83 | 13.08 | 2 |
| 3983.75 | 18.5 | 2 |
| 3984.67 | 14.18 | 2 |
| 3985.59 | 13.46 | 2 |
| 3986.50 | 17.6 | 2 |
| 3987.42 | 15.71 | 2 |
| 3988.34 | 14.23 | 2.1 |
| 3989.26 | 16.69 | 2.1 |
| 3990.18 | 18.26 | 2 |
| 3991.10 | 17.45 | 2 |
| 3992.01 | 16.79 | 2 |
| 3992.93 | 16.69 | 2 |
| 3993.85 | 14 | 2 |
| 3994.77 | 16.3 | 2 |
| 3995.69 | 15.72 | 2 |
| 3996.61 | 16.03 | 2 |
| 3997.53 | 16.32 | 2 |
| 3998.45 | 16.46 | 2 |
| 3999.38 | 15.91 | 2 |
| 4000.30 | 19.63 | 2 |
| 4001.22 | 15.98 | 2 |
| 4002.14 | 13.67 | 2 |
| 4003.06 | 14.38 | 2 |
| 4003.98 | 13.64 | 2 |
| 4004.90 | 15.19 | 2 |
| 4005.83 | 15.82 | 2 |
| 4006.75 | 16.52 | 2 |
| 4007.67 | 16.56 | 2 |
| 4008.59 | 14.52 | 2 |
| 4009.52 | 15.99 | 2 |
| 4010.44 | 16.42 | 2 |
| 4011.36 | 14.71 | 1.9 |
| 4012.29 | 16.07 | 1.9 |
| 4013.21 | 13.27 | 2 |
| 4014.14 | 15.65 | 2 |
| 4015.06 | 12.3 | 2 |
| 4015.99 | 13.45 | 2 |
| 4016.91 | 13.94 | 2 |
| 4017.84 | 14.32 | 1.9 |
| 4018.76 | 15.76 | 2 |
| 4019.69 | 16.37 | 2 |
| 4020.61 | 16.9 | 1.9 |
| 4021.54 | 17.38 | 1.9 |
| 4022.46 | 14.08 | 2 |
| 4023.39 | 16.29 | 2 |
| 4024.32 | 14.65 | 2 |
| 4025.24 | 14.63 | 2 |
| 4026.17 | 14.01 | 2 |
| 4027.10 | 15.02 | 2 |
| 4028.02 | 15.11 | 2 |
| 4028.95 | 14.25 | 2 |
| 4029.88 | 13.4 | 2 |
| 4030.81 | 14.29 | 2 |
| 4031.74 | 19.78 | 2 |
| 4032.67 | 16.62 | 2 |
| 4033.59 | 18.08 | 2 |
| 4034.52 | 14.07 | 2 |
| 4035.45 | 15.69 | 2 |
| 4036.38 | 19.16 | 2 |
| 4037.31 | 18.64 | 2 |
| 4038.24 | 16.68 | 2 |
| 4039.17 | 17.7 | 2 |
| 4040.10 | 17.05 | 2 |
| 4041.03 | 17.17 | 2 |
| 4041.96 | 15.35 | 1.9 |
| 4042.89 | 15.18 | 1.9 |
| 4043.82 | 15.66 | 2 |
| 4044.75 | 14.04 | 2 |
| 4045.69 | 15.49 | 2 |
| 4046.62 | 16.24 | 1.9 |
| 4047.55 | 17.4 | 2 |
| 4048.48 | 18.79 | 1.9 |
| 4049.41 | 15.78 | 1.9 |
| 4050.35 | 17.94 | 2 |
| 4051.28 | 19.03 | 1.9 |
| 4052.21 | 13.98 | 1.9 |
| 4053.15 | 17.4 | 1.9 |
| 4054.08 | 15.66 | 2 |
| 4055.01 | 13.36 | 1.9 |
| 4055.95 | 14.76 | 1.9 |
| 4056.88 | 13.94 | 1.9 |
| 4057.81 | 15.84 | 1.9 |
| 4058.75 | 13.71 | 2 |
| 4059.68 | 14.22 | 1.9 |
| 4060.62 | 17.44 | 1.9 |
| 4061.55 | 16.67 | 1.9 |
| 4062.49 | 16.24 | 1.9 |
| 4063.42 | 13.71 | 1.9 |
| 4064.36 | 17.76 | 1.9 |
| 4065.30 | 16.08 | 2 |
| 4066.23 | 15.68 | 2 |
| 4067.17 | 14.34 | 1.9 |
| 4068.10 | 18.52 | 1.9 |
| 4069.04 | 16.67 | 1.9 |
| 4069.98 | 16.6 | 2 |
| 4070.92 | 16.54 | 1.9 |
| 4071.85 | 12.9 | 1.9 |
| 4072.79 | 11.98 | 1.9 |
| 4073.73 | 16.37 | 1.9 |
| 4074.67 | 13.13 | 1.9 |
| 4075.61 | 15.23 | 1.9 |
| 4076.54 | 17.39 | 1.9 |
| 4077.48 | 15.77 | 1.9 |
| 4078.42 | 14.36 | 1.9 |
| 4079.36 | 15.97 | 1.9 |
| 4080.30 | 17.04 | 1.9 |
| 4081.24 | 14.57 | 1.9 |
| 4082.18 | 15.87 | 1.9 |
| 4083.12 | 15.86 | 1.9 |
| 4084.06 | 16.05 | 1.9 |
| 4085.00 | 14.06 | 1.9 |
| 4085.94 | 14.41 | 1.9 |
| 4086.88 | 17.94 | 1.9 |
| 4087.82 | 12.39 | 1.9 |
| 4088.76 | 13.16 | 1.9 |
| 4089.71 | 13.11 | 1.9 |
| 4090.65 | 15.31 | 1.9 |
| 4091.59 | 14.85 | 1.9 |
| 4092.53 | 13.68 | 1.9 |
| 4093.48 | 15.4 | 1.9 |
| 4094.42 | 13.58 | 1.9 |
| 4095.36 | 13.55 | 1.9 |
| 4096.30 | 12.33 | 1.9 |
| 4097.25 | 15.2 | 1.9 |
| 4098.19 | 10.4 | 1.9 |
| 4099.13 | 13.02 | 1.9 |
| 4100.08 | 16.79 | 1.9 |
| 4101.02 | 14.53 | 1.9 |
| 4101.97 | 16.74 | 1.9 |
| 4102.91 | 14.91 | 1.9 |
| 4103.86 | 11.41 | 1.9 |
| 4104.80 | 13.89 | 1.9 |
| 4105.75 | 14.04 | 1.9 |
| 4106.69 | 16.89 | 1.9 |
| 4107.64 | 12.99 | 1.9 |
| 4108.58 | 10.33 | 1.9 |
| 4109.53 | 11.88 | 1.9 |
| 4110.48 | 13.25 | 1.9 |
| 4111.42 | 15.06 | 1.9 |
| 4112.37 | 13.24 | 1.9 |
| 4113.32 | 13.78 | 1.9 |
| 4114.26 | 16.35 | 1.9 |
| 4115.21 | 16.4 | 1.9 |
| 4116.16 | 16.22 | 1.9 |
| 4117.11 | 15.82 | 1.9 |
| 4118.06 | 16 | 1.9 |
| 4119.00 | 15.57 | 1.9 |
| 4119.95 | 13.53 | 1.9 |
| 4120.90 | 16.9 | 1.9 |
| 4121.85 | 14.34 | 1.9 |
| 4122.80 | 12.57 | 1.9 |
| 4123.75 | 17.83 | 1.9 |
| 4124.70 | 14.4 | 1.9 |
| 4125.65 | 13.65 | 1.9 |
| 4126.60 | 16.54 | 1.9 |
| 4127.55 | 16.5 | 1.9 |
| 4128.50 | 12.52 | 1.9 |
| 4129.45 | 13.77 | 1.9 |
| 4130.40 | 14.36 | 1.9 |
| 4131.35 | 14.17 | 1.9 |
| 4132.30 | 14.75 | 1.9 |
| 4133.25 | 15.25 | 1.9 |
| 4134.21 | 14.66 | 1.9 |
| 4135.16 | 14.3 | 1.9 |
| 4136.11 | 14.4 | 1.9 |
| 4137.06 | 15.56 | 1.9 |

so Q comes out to -4.4 angstroms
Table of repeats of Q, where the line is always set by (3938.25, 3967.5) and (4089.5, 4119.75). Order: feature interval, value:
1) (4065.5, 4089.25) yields -2.1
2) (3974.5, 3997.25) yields -2.9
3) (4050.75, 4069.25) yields -2.4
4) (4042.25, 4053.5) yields -2.0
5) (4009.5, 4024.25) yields -1.6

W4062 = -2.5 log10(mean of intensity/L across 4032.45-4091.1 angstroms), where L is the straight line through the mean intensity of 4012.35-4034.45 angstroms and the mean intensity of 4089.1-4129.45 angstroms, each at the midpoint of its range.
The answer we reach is -0.07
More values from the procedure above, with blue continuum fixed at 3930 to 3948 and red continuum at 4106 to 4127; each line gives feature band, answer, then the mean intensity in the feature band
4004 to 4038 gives -0.15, 15.5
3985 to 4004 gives -0.22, 16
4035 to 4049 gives -0.21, 16.7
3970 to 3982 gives 0.03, 12.5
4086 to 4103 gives 0.01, 14.3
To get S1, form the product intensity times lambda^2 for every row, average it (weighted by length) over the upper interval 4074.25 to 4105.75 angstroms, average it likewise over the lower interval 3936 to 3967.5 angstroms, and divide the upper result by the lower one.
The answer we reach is 1.19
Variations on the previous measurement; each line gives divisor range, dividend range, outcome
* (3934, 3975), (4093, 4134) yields 1.26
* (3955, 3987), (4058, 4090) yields 1.29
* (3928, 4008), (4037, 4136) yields 1.18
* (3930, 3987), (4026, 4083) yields 1.31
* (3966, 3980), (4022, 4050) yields 1.48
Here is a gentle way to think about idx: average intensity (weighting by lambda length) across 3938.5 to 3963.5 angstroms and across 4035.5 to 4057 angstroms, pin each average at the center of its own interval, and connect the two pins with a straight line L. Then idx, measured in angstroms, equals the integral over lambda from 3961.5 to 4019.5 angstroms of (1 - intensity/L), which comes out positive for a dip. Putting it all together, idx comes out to 2.9 angstroms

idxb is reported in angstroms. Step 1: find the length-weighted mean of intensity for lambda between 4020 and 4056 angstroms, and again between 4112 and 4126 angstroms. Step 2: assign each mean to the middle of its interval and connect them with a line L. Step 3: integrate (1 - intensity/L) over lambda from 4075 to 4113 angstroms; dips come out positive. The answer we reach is 2.5 angstroms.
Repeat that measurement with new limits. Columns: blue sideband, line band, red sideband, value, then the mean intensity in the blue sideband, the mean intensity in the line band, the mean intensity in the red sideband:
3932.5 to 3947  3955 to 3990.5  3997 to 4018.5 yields 2.6 angstroms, 12.6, 12.9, 15.3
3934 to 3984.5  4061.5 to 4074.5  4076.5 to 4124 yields -1.3 angstroms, 12.8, 15.6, 14.6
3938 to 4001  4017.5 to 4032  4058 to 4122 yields -1.0 angstroms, 13.8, 15.3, 14.9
